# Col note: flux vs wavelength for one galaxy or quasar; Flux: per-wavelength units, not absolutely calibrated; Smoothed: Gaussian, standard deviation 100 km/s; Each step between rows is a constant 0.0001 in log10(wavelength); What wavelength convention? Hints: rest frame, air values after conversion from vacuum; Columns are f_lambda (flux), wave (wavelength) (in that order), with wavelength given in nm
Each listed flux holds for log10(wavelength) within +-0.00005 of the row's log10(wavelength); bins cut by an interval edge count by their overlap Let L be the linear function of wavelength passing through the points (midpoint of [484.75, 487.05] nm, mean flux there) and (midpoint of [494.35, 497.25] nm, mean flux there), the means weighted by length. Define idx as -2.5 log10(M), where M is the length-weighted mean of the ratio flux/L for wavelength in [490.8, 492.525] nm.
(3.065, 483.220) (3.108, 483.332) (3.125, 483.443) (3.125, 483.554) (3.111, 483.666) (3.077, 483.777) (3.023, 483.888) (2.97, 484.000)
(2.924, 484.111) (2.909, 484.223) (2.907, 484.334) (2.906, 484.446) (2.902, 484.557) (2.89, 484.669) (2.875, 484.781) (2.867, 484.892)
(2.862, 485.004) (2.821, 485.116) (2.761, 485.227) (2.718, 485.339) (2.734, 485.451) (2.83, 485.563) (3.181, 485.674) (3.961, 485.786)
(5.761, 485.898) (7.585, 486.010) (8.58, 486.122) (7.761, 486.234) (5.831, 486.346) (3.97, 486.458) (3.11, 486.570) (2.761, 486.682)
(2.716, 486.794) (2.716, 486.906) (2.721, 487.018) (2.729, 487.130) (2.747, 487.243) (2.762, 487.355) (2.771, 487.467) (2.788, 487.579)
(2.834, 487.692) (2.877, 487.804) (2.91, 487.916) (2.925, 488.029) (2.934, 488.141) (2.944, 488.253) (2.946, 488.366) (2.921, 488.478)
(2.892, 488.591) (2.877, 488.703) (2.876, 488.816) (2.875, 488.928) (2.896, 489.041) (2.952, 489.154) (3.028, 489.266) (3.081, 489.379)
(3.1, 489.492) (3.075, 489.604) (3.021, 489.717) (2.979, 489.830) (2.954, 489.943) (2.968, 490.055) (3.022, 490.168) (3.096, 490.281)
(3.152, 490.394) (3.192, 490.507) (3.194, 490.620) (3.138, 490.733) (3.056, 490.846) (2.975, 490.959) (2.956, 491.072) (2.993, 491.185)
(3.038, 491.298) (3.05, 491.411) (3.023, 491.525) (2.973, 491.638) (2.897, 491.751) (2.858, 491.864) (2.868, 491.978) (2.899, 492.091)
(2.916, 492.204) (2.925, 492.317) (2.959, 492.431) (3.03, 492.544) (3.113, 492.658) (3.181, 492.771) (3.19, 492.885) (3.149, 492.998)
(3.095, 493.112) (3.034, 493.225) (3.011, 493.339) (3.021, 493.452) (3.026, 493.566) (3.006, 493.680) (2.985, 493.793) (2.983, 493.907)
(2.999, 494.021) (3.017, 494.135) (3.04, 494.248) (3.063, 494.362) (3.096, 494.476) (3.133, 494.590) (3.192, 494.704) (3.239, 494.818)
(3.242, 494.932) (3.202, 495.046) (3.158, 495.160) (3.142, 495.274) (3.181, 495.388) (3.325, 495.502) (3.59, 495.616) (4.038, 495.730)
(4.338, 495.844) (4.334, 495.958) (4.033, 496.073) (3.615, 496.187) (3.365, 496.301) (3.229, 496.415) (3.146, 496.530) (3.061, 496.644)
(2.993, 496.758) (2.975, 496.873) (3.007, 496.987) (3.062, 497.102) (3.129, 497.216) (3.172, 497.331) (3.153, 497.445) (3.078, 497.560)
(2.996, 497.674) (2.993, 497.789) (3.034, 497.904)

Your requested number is 0.22 mag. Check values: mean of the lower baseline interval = 3.98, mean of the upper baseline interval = 3.35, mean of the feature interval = 2.96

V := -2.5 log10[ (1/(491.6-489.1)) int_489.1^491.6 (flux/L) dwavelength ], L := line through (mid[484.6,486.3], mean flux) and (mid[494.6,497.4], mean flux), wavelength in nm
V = 0.23 mag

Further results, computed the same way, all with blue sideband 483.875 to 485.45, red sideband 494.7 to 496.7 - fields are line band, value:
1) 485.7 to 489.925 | -0.16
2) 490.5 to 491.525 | 0.06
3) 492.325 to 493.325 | 0.08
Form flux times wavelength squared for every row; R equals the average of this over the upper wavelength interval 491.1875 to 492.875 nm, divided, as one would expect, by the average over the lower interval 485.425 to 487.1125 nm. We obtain 0.69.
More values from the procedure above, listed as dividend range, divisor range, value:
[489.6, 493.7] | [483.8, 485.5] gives 1.08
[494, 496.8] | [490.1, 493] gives 1.13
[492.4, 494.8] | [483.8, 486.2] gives 0.88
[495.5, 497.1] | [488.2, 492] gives 1.20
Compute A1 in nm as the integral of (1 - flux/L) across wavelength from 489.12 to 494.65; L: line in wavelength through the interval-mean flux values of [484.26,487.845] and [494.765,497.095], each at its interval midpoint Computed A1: 0.70 nm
